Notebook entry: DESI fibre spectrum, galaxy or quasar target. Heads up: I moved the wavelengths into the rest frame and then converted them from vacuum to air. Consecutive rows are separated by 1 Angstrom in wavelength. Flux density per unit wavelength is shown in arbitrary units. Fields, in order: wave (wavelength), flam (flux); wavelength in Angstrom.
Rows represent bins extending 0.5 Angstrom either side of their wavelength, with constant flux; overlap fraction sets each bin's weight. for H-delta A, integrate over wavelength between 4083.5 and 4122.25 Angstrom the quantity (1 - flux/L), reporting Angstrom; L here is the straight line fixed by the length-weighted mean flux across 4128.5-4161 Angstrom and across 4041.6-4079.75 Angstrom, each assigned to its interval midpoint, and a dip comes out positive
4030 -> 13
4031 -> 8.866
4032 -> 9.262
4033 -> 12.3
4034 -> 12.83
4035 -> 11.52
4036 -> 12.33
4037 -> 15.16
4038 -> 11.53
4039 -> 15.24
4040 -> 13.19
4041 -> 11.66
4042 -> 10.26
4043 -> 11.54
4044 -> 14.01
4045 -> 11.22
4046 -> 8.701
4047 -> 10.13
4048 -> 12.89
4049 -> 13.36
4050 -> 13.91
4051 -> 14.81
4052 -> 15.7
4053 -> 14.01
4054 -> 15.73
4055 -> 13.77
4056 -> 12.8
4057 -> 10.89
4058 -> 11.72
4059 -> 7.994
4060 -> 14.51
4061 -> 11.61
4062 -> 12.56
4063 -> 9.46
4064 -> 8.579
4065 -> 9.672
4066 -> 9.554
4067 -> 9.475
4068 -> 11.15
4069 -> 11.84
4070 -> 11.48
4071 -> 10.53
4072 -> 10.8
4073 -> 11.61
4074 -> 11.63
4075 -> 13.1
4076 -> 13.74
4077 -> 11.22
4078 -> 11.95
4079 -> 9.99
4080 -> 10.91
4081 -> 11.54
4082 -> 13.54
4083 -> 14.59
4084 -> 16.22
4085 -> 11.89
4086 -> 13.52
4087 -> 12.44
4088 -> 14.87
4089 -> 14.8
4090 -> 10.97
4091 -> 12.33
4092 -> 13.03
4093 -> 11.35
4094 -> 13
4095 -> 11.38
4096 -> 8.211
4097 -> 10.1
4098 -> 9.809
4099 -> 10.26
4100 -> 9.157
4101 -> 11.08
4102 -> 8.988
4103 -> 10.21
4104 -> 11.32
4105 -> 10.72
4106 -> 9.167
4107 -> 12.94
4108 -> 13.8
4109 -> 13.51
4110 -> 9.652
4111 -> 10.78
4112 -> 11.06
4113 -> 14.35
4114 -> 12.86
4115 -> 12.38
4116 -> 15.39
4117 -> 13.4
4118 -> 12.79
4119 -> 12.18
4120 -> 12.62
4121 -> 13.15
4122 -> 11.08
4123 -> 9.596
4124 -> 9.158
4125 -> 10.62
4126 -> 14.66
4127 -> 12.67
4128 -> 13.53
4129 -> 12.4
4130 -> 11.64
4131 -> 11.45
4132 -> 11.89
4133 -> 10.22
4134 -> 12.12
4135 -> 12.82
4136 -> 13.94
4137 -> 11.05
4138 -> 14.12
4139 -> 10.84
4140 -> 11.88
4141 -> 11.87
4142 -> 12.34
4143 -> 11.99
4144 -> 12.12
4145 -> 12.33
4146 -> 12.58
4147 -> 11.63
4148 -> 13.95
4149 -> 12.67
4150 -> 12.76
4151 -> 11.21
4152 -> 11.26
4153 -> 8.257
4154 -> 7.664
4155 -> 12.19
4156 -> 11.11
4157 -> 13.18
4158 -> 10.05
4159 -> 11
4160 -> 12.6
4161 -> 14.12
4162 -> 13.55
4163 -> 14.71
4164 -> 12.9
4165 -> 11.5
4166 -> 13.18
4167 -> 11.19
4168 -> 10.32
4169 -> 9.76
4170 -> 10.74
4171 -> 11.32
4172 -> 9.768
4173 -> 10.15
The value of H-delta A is -0.6 Angstrom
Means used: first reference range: 11.8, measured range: 12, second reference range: 11.8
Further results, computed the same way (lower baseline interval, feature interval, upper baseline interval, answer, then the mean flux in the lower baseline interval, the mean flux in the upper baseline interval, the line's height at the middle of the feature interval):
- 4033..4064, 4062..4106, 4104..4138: 3.1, 12.4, 12.1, 12.3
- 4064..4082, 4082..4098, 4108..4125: -1.4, 11.2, 12.1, 11.6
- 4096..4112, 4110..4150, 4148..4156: -4.9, 10.7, 11.1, 10.9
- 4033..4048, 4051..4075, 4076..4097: 1.0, 12.1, 12.4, 12.2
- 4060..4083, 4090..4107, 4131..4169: 1.2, 11.3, 11.9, 11.5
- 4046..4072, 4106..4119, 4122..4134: -1.0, 11.8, 11.6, 11.7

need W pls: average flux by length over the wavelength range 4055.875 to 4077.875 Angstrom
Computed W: 11.2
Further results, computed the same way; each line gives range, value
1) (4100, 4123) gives 11.9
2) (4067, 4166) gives 11.9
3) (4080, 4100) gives 12.2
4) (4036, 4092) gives 12.2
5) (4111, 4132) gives 12.3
